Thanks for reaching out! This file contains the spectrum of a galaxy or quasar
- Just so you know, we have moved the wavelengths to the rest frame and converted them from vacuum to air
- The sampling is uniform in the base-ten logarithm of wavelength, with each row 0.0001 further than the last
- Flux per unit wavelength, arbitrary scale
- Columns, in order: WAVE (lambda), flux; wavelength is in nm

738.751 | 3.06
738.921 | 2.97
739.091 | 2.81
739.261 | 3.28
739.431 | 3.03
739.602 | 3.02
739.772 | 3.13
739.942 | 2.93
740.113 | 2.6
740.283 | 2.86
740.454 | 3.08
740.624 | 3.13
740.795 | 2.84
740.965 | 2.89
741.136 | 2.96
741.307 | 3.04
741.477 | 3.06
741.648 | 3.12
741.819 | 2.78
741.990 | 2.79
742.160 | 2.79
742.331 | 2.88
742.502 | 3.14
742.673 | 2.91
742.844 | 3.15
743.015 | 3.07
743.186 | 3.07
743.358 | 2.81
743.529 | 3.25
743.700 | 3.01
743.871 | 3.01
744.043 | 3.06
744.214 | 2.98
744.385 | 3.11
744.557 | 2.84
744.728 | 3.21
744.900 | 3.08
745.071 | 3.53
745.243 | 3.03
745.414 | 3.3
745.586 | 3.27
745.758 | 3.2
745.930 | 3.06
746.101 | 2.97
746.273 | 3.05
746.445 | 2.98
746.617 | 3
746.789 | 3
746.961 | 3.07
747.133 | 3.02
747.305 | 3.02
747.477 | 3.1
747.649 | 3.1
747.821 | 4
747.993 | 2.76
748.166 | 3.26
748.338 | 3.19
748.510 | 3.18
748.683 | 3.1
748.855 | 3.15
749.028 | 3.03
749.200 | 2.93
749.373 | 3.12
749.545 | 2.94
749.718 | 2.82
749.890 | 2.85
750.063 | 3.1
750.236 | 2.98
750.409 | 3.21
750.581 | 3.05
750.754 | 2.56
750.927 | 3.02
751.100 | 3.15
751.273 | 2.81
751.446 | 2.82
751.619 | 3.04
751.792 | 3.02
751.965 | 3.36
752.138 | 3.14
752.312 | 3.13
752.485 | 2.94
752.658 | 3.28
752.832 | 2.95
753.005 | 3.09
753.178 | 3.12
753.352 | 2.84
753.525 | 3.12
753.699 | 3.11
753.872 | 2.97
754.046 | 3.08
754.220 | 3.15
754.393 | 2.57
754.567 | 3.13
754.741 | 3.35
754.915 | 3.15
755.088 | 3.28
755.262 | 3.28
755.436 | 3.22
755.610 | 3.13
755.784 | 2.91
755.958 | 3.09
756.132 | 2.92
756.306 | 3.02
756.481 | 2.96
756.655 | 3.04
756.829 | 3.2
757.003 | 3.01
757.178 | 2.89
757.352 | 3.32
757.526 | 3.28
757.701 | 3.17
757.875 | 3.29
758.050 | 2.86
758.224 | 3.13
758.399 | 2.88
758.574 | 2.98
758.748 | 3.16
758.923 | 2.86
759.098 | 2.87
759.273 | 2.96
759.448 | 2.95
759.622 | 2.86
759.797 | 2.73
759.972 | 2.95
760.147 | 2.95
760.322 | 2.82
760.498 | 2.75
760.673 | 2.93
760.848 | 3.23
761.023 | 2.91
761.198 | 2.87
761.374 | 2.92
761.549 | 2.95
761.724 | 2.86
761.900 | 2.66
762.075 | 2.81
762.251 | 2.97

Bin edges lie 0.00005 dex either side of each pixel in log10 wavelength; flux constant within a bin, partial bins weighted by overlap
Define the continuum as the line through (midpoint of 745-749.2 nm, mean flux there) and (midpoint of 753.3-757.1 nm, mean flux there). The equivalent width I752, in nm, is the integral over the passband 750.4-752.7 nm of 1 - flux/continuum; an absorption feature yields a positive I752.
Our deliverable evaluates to 0.054 nm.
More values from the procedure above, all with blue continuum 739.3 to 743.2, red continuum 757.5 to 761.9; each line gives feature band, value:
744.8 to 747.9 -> -0.20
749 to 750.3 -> 0.00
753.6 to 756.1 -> -0.12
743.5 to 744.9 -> -0.04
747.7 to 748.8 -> -0.10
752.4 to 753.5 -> -0.03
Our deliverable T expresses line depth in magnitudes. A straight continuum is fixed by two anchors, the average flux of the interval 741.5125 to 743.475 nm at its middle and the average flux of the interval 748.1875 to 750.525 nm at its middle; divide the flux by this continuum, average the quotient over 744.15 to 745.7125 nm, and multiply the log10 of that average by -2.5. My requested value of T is -0.06 mag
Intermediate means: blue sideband 2.96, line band 3.15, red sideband 3.05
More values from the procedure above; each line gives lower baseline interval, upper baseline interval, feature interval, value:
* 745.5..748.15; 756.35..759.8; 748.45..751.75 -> 0.03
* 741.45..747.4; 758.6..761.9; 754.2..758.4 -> -0.05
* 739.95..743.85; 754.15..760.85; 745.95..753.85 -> -0.02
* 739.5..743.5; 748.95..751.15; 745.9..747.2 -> -0.02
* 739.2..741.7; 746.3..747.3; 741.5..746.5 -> -0.02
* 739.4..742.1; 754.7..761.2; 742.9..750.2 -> -0.04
